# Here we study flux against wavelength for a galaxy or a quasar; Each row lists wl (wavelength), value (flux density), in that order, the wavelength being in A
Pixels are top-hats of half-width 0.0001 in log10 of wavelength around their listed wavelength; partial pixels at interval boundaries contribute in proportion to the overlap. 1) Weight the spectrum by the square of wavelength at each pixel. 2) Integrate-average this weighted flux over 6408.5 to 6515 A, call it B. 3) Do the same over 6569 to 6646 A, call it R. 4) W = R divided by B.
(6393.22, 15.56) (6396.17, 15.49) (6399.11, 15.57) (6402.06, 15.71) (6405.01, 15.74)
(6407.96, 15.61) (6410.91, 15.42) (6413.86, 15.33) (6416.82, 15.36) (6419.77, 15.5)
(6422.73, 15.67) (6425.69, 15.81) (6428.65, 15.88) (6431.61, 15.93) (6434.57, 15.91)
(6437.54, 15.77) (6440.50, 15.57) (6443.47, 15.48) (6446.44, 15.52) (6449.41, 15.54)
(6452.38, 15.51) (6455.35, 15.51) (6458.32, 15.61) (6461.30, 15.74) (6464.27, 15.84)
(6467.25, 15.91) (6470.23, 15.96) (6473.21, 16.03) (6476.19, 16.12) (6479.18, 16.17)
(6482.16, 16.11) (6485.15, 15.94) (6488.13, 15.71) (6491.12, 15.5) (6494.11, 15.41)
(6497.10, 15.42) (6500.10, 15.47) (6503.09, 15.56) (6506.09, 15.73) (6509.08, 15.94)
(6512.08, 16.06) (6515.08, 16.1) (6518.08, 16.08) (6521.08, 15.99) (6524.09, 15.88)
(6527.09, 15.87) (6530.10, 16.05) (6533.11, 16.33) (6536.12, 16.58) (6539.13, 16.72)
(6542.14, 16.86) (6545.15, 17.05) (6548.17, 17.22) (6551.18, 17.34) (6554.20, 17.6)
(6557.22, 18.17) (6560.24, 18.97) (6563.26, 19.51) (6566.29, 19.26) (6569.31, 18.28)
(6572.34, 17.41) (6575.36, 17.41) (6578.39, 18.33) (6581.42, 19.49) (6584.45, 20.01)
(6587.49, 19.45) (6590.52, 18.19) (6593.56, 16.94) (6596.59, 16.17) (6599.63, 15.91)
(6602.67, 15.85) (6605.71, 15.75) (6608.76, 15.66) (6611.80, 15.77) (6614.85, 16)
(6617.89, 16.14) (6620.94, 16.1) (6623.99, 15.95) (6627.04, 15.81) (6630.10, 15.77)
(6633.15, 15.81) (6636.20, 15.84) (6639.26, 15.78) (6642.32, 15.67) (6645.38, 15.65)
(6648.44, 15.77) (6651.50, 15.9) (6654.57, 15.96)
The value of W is 1.11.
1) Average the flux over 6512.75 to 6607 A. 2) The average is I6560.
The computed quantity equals 17.3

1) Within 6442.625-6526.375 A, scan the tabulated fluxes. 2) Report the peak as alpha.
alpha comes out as 16.17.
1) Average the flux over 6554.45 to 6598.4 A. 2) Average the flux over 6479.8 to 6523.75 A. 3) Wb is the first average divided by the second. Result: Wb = 1.16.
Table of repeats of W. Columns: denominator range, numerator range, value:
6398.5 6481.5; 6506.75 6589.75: 1.15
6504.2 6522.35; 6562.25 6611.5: 1.13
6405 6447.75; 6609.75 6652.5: 1.08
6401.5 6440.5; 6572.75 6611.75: 1.17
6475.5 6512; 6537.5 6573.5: 1.16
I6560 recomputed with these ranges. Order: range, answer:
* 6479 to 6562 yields 16.4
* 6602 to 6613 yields 15.7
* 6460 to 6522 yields 15.8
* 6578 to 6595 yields 18.8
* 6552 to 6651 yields 17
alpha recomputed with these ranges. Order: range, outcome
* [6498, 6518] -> 16.1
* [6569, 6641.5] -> 20.01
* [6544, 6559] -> 18.17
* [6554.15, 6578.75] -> 19.51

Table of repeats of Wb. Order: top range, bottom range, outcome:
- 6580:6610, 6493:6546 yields 1.08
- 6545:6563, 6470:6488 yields 1.12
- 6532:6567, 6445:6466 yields 1.13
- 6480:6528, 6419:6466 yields 1.01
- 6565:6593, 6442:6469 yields 1.19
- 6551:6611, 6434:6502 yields 1.13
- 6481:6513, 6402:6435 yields 1.00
